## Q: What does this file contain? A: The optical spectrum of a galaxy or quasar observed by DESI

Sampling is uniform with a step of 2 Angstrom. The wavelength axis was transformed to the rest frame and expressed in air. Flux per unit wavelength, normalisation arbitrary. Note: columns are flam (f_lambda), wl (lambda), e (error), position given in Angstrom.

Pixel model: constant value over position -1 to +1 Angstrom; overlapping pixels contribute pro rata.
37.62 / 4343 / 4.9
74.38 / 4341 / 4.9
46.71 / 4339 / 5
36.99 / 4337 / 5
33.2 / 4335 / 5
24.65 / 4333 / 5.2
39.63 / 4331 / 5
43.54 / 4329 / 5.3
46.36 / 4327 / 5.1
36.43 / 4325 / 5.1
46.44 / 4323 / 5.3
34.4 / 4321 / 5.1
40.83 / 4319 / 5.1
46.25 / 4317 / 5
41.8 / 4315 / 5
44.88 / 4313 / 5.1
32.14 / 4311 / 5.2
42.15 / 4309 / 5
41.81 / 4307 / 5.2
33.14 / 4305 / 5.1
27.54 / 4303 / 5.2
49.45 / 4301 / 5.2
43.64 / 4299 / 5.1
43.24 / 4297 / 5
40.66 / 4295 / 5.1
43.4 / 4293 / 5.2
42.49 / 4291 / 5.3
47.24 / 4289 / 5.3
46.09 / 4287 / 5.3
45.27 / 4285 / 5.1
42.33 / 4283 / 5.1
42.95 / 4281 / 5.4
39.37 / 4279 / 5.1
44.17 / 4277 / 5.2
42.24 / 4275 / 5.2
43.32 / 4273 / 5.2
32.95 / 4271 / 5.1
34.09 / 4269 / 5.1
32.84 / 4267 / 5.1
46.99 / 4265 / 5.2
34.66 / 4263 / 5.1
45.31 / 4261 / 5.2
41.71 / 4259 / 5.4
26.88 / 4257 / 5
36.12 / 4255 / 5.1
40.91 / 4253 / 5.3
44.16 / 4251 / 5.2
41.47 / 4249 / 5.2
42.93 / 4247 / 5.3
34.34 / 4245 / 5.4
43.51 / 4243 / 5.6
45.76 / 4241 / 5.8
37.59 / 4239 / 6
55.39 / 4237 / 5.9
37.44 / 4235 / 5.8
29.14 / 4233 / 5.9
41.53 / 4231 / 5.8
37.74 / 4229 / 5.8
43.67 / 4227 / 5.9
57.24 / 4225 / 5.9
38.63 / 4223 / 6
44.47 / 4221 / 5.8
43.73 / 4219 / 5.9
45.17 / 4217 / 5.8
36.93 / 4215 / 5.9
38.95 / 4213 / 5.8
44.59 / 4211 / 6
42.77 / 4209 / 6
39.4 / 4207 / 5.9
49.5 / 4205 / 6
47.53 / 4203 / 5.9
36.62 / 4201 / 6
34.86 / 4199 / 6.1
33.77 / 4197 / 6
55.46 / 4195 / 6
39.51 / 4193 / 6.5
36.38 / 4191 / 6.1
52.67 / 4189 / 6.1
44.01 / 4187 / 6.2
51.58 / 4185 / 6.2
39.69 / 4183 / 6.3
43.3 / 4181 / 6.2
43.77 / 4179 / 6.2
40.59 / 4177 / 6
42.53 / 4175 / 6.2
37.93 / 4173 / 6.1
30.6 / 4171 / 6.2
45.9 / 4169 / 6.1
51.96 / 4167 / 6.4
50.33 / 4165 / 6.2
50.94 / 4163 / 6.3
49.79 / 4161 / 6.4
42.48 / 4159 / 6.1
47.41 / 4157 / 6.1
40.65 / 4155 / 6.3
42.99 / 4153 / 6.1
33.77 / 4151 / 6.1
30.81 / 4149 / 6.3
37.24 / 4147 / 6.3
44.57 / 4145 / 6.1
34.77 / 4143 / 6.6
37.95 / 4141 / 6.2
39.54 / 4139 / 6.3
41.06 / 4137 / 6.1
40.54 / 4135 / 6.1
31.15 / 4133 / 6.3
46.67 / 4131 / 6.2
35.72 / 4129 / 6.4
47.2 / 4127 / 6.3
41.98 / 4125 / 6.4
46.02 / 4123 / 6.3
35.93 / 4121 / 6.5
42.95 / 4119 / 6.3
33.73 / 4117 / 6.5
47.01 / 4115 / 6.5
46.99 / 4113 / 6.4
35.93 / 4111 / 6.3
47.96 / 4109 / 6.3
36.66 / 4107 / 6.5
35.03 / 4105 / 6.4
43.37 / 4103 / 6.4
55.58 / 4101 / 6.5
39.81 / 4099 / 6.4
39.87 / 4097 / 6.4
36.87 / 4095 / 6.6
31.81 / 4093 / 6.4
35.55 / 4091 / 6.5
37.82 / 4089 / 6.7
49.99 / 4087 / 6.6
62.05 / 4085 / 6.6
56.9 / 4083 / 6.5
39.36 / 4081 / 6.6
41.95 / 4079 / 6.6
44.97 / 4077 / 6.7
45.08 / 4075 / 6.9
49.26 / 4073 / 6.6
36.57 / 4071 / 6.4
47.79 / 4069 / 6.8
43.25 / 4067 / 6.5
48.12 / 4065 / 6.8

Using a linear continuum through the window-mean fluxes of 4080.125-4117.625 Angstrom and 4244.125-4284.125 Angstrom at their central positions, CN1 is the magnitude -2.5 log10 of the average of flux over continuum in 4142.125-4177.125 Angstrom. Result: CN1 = -0.010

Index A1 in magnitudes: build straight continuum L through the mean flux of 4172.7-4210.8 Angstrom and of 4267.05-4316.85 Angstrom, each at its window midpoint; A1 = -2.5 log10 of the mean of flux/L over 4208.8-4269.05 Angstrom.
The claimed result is 0.03 mag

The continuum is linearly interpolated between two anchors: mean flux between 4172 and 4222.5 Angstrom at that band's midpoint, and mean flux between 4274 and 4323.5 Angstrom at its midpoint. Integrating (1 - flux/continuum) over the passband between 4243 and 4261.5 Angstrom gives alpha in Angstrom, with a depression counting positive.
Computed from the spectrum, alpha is 1.2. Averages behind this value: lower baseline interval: 42.6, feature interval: 39.4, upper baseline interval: 41.7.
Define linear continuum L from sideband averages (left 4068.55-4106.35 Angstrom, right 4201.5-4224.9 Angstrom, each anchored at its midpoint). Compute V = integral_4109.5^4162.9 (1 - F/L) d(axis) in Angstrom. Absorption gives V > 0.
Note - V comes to 3.23 Angstrom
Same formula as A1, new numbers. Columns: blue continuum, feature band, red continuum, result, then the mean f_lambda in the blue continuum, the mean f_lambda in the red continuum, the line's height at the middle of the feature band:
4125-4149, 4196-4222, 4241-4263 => -0.05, 39.4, 39.8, 39.6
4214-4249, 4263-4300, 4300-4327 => -0.02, 42.1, 40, 40.8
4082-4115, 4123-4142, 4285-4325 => 0.07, 43.4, 41.4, 43.1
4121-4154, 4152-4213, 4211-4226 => -0.05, 39.4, 43.7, 41.8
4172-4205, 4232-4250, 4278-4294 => 0.06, 42.7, 43.6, 43.2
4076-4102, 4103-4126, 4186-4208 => 0.07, 44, 42.7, 43.7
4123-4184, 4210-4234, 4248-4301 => -0.01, 41.5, 41.1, 41.3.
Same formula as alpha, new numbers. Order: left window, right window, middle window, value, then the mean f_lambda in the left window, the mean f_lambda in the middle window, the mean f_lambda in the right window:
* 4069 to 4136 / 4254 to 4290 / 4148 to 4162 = 0.2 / 42.5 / 41.1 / 40.3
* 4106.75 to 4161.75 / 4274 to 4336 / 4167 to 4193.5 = -1.2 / 40.7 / 42.6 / 40.9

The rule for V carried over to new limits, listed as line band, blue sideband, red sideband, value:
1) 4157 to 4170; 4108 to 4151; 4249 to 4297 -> -2.6 Angstrom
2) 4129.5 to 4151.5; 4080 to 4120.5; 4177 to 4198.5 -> 2.6 Angstrom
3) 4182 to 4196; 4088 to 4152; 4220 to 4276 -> -1.9 Angstrom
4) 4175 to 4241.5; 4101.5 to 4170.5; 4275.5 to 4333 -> -1.8 Angstrom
